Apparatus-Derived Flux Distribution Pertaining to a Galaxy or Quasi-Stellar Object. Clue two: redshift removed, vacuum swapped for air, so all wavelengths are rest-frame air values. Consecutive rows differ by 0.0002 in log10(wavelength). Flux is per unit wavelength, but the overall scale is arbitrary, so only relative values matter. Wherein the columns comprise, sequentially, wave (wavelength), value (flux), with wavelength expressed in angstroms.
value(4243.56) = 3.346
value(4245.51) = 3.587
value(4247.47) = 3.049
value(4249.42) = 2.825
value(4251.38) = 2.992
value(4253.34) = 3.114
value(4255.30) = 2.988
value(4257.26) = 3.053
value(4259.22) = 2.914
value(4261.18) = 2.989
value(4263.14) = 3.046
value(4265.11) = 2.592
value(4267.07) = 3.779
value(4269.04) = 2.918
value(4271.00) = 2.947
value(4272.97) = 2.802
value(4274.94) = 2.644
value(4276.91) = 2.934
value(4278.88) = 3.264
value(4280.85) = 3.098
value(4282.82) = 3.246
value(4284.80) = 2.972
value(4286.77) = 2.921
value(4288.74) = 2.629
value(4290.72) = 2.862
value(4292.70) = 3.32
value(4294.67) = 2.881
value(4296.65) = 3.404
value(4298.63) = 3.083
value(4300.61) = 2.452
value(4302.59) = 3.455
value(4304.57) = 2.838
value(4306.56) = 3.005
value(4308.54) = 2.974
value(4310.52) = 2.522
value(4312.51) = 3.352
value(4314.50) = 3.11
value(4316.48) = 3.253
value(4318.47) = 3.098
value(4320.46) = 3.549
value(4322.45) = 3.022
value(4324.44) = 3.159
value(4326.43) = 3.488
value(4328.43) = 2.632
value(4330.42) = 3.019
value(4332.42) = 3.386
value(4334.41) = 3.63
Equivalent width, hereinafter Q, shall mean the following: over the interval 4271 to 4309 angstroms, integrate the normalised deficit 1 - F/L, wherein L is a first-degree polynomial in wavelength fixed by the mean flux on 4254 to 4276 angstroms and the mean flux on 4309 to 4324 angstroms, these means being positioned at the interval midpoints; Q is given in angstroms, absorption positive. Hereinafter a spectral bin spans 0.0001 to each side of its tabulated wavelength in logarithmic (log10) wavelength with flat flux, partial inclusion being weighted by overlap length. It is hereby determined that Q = 0.7 angstroms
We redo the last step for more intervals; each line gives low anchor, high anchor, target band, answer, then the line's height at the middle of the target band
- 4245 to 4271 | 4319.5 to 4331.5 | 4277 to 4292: 0.42 angstroms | 3.09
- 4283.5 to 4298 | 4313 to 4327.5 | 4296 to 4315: 0.68 angstroms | 3.12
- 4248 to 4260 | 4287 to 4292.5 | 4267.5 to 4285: -0.64 angstroms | 2.9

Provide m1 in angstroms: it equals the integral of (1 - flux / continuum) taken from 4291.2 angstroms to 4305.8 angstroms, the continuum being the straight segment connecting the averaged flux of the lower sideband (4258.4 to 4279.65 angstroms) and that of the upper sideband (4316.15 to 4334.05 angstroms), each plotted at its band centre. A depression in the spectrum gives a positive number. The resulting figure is 0.2 angstroms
